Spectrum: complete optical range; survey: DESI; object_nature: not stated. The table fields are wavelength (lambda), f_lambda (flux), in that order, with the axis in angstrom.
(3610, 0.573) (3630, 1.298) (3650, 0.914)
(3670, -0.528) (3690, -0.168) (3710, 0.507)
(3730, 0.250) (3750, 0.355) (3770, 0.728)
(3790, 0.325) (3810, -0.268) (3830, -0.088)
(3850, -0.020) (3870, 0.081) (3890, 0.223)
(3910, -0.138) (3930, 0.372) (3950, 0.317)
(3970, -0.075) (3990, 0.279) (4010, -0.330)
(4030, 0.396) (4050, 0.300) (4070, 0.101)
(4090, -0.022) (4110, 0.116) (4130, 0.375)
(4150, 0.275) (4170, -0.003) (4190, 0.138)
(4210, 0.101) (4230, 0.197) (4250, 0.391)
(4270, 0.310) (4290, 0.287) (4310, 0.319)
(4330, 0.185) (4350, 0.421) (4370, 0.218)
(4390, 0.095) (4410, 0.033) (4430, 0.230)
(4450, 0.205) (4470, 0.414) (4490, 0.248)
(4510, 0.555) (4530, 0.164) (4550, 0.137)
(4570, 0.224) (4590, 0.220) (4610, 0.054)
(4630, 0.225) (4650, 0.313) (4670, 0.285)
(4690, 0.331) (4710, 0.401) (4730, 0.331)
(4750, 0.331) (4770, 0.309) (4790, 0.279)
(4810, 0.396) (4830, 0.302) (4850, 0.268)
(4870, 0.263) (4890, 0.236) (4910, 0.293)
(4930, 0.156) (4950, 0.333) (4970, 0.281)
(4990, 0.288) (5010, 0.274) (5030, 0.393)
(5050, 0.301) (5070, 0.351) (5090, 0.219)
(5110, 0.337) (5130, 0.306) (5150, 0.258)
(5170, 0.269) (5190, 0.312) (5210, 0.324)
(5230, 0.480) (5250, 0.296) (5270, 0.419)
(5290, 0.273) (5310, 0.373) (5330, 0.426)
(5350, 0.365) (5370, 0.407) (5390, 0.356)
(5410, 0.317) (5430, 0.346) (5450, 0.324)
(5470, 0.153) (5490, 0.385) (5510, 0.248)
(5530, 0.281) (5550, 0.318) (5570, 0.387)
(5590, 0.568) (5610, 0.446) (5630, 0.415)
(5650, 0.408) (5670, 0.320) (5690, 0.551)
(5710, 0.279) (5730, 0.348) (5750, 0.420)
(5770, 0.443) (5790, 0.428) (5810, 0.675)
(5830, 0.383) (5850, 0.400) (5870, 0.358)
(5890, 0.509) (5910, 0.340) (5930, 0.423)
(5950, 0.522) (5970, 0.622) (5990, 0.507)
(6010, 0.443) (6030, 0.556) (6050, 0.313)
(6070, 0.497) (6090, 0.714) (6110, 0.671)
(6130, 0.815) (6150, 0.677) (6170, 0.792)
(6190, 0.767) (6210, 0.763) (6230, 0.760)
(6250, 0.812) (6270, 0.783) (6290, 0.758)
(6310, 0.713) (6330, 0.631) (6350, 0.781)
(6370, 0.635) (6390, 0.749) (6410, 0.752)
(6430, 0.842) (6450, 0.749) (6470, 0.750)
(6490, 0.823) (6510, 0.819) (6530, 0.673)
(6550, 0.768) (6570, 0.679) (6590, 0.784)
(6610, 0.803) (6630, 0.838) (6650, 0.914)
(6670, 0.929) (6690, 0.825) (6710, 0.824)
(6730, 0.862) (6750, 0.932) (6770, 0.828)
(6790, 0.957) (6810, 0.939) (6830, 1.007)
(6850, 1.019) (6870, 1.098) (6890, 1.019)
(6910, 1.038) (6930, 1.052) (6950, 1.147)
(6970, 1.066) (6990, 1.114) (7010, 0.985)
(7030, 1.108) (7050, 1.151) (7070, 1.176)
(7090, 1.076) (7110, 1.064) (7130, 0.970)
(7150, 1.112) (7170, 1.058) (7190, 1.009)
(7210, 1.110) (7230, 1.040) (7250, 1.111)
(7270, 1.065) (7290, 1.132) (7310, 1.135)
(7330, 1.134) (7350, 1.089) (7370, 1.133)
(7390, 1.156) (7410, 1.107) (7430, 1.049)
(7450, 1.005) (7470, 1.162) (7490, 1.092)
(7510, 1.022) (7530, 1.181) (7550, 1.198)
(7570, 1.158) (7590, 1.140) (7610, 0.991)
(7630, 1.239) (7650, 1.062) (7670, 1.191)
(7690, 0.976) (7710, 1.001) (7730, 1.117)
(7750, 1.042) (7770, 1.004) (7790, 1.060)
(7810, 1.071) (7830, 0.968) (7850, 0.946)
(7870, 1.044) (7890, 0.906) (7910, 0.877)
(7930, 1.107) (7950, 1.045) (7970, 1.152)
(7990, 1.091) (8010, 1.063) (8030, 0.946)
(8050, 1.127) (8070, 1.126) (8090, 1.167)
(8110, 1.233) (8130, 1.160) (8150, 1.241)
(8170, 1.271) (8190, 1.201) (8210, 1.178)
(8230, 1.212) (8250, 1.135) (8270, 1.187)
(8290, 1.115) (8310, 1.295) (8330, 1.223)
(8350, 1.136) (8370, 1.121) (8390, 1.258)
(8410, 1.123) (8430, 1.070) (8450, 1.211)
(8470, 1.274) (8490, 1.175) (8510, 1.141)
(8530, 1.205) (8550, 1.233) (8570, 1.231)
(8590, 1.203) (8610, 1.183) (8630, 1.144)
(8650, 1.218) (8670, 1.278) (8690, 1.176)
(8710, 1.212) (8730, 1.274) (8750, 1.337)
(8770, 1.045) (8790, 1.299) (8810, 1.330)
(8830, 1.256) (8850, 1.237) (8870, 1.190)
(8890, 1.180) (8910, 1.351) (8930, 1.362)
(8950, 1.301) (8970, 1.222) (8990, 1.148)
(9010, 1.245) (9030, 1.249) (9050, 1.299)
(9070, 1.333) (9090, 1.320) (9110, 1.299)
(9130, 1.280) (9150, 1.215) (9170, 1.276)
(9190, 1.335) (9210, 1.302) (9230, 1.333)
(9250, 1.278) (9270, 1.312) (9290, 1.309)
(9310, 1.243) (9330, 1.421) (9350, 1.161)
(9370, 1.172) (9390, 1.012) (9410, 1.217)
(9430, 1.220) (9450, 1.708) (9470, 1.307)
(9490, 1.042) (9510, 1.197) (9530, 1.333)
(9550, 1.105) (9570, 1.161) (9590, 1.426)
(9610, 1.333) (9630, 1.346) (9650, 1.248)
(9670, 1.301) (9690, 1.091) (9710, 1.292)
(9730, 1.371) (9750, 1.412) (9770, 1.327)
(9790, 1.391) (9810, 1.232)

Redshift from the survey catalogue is 0.53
